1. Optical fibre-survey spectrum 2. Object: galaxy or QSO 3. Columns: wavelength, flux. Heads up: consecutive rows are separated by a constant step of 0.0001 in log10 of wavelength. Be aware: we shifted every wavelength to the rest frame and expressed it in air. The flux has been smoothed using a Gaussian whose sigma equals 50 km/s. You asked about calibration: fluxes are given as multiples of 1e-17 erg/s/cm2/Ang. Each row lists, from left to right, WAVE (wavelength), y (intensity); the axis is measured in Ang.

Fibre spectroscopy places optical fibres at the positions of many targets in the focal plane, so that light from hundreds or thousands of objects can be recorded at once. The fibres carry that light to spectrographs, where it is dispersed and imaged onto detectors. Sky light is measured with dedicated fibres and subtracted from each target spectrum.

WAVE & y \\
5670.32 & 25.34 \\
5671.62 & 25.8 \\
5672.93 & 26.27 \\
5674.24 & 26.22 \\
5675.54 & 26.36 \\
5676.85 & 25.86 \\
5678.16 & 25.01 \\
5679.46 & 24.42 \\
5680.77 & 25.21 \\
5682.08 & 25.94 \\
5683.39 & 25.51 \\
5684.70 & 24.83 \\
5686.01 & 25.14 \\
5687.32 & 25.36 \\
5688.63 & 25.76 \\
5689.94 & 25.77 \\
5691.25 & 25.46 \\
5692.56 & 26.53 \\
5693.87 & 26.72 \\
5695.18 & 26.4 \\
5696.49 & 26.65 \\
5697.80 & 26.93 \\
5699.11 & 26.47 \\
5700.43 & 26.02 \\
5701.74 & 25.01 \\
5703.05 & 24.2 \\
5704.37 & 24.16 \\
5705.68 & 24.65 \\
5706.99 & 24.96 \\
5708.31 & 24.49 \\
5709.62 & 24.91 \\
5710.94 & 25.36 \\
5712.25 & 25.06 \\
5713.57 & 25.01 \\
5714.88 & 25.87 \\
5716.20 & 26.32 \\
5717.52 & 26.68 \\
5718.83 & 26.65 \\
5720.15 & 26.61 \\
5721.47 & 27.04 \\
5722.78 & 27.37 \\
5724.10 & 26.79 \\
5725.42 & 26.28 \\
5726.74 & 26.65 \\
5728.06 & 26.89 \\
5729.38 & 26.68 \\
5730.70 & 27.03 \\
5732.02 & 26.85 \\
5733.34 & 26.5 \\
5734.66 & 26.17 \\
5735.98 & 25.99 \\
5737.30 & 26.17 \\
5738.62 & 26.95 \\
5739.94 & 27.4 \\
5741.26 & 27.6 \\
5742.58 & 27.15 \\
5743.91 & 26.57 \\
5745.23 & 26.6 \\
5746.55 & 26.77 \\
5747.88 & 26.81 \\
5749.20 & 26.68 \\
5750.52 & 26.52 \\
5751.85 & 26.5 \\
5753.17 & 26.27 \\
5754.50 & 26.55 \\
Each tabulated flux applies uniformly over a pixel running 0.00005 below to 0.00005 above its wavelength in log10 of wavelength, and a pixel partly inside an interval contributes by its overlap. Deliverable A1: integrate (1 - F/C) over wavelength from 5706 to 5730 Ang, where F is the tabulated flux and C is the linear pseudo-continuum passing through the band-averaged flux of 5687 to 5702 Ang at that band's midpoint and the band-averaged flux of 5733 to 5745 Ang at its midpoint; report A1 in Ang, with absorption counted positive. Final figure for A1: 0.3 Ang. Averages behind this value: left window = 26.1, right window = 26.7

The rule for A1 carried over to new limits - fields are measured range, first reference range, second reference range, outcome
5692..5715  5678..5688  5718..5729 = 0.4 Ang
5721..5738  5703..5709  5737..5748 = -0.4 Ang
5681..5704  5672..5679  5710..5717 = 0.0 Ang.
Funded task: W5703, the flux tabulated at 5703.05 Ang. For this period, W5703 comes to 24.2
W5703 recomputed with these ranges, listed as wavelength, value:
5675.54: 26.36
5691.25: 25.46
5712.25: 25.06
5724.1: 26.79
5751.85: 26.5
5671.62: 25.8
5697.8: 26.93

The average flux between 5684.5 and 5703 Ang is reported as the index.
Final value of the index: 25.9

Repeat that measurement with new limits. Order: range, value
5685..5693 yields 25.6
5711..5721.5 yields 26.1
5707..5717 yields 25.3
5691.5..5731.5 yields 26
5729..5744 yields 26.8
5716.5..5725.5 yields 26.8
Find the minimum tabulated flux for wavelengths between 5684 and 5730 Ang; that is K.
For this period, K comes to 24.16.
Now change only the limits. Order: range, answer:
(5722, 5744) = 25.99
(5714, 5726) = 25.87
